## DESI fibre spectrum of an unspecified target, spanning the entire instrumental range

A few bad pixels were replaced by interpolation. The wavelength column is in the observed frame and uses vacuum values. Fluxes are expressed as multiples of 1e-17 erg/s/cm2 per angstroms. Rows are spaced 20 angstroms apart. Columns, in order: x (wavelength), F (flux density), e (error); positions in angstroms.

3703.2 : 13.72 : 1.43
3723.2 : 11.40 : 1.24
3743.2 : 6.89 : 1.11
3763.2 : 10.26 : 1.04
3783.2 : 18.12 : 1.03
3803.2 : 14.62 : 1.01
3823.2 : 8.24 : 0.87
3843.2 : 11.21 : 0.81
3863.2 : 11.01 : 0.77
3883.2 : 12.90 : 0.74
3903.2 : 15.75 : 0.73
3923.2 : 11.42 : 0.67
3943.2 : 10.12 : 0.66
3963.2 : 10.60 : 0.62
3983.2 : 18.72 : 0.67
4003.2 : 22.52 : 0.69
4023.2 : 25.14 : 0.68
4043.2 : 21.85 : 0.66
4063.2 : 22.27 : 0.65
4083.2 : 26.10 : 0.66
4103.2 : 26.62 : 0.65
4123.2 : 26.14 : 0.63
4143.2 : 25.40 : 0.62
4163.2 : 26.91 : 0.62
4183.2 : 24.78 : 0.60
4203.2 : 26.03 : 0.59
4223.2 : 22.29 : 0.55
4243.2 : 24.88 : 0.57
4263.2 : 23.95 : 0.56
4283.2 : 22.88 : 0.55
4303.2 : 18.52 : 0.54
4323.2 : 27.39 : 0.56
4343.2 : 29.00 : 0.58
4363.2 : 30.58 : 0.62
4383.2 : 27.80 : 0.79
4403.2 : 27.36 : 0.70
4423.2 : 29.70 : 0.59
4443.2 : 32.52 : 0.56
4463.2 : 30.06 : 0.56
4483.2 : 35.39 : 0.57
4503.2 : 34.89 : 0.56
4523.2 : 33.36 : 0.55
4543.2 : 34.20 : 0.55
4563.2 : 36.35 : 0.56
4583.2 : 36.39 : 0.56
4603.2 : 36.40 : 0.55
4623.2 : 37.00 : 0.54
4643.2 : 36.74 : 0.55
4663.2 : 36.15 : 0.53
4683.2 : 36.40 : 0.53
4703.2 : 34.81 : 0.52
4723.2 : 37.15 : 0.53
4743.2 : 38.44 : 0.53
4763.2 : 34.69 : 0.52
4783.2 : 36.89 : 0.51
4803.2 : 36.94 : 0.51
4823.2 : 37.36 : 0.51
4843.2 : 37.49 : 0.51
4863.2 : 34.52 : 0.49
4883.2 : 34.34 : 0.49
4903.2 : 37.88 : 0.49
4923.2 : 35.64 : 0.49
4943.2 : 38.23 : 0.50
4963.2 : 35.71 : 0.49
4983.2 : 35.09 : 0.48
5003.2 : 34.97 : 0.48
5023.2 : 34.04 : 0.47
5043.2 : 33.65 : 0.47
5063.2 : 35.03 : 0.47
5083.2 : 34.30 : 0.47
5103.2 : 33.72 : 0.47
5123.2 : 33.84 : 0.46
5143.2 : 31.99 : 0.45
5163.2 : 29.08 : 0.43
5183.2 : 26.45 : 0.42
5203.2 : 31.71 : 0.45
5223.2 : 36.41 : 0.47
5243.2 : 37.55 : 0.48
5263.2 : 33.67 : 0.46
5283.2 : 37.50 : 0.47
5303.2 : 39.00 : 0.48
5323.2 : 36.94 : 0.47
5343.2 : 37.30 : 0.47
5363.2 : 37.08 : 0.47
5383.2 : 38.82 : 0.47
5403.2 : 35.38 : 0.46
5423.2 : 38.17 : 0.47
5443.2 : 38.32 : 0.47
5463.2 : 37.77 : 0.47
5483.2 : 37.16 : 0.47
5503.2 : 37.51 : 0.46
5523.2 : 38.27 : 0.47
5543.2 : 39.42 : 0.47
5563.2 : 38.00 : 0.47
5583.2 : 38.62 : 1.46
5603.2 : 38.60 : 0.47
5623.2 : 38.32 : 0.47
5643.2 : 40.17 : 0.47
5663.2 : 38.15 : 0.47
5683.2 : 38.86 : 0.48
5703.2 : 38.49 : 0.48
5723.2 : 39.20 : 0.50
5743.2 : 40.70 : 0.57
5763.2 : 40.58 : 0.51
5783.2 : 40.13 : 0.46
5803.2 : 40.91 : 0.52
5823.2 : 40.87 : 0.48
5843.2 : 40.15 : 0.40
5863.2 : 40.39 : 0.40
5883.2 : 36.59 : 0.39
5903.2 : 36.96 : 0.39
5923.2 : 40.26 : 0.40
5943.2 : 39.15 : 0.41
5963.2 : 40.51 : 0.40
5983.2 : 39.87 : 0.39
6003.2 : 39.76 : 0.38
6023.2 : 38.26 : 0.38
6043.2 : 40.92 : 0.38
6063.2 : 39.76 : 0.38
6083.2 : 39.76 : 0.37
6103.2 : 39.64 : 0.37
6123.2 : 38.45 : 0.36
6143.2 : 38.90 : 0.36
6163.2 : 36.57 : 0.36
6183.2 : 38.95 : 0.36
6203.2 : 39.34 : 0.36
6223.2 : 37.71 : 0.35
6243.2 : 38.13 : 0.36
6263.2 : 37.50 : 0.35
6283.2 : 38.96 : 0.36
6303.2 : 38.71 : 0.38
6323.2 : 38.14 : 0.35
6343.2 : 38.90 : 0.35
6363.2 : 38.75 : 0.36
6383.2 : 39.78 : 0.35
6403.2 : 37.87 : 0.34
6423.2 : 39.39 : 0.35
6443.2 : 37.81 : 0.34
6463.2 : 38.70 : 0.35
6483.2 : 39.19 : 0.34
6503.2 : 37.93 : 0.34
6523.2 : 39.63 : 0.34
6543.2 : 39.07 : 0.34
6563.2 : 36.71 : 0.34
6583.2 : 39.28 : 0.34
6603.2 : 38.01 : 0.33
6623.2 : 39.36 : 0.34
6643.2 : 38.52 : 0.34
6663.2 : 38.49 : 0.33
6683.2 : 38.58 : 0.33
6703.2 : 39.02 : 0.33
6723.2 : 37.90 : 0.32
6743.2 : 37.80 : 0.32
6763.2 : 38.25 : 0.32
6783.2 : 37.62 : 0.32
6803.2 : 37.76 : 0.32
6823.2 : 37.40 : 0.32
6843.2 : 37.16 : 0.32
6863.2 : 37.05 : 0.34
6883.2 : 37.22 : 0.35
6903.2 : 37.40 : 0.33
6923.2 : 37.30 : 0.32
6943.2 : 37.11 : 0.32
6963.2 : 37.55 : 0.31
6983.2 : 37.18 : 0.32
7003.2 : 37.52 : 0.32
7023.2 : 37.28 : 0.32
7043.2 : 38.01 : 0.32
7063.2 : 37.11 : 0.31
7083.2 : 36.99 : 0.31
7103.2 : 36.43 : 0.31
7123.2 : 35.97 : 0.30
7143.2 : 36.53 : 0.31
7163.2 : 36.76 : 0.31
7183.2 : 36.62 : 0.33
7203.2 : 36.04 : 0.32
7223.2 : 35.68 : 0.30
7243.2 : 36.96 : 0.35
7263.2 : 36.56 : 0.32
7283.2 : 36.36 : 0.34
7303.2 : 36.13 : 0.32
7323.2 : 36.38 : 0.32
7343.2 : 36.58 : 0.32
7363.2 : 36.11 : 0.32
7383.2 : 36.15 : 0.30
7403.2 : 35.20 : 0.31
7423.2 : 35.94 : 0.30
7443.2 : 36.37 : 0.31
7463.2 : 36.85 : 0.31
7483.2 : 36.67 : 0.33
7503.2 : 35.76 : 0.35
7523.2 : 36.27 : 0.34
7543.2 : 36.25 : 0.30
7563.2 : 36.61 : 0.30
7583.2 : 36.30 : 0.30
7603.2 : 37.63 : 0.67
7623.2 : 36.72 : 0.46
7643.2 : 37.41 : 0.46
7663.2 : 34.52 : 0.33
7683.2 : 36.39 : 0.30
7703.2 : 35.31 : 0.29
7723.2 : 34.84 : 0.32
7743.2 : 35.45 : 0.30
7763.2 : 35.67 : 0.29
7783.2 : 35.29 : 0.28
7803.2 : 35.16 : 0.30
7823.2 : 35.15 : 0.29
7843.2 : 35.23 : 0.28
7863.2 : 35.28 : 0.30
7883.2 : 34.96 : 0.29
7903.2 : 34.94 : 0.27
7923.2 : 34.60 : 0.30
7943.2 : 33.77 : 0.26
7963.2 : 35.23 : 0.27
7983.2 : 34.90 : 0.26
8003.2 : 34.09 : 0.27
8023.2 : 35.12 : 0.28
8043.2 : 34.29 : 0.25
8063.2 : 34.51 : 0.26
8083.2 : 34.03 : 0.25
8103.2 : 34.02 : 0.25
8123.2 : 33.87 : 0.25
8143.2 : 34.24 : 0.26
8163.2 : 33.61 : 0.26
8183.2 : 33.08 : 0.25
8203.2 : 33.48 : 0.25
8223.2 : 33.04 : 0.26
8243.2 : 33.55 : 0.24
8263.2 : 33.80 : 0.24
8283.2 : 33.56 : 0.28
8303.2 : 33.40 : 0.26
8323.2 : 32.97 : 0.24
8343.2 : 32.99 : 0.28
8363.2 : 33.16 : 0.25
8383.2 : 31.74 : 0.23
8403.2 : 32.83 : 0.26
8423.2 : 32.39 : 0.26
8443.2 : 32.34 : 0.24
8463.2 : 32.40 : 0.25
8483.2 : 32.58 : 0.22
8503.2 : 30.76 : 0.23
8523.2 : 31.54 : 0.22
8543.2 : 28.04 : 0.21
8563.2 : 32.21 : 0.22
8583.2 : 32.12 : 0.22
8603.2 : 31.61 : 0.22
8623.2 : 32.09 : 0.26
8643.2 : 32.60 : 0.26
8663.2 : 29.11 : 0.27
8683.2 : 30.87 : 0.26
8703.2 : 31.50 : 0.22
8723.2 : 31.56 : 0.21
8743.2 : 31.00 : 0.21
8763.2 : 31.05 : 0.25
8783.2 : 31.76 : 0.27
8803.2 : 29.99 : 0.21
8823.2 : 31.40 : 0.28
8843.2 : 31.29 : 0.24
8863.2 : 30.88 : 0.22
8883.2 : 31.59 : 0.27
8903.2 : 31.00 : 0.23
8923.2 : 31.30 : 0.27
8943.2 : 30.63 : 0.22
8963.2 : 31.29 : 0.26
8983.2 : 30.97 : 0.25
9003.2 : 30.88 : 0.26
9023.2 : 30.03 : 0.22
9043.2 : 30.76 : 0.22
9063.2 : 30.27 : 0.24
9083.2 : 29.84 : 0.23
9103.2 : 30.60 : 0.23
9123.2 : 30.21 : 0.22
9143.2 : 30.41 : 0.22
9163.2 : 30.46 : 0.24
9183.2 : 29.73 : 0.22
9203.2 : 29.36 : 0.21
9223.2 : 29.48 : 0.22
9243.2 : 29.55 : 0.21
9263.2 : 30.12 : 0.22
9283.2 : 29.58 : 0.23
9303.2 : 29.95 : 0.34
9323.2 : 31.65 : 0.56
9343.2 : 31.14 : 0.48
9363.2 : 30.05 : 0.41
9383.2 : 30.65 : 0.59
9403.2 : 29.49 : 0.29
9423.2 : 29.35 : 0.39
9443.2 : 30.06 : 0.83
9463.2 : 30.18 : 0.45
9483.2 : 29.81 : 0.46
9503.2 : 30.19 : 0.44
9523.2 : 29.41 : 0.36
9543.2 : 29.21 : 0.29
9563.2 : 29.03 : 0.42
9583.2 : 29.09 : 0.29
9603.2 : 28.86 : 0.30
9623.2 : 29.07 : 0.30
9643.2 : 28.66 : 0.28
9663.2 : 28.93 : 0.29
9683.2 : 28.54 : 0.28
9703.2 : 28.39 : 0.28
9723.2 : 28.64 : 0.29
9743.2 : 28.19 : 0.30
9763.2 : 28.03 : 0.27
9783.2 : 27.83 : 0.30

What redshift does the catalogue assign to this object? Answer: 0.00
